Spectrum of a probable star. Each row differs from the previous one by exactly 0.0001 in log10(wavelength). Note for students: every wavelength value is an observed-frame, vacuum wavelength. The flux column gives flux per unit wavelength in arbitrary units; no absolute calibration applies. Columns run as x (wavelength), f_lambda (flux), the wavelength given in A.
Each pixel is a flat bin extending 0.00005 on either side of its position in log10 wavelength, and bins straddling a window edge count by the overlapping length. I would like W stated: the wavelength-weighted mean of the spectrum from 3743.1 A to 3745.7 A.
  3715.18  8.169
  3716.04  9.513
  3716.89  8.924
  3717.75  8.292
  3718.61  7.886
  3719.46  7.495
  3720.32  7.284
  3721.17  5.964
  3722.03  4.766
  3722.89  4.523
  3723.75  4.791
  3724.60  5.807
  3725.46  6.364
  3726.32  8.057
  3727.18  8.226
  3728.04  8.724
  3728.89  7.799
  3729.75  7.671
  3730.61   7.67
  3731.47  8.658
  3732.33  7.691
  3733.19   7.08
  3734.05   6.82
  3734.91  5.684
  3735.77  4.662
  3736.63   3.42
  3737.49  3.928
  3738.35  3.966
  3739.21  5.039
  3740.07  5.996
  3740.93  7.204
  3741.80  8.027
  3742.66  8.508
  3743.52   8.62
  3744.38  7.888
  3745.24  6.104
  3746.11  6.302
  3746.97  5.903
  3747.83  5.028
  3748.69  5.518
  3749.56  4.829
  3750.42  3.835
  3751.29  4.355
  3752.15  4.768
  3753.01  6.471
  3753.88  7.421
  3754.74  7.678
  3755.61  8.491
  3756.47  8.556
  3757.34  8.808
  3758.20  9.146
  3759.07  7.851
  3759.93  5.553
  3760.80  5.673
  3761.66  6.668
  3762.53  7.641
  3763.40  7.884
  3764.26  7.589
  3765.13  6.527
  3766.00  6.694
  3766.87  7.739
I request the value 7.51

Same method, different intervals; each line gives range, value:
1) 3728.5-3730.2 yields 7.72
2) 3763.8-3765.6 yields 7.07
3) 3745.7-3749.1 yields 5.7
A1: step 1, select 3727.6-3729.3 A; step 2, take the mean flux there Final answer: 8.3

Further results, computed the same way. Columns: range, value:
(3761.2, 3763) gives 7.14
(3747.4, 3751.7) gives 4.71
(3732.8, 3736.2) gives 6.05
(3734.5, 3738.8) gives 4.33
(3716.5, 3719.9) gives 8.13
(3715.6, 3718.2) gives 8.88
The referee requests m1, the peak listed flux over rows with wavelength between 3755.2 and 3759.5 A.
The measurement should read 9.146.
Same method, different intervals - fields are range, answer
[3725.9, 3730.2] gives 8.724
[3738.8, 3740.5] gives 5.996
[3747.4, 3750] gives 5.518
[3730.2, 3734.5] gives 8.658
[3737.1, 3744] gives 8.62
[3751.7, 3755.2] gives 7.678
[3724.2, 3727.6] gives 8.226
